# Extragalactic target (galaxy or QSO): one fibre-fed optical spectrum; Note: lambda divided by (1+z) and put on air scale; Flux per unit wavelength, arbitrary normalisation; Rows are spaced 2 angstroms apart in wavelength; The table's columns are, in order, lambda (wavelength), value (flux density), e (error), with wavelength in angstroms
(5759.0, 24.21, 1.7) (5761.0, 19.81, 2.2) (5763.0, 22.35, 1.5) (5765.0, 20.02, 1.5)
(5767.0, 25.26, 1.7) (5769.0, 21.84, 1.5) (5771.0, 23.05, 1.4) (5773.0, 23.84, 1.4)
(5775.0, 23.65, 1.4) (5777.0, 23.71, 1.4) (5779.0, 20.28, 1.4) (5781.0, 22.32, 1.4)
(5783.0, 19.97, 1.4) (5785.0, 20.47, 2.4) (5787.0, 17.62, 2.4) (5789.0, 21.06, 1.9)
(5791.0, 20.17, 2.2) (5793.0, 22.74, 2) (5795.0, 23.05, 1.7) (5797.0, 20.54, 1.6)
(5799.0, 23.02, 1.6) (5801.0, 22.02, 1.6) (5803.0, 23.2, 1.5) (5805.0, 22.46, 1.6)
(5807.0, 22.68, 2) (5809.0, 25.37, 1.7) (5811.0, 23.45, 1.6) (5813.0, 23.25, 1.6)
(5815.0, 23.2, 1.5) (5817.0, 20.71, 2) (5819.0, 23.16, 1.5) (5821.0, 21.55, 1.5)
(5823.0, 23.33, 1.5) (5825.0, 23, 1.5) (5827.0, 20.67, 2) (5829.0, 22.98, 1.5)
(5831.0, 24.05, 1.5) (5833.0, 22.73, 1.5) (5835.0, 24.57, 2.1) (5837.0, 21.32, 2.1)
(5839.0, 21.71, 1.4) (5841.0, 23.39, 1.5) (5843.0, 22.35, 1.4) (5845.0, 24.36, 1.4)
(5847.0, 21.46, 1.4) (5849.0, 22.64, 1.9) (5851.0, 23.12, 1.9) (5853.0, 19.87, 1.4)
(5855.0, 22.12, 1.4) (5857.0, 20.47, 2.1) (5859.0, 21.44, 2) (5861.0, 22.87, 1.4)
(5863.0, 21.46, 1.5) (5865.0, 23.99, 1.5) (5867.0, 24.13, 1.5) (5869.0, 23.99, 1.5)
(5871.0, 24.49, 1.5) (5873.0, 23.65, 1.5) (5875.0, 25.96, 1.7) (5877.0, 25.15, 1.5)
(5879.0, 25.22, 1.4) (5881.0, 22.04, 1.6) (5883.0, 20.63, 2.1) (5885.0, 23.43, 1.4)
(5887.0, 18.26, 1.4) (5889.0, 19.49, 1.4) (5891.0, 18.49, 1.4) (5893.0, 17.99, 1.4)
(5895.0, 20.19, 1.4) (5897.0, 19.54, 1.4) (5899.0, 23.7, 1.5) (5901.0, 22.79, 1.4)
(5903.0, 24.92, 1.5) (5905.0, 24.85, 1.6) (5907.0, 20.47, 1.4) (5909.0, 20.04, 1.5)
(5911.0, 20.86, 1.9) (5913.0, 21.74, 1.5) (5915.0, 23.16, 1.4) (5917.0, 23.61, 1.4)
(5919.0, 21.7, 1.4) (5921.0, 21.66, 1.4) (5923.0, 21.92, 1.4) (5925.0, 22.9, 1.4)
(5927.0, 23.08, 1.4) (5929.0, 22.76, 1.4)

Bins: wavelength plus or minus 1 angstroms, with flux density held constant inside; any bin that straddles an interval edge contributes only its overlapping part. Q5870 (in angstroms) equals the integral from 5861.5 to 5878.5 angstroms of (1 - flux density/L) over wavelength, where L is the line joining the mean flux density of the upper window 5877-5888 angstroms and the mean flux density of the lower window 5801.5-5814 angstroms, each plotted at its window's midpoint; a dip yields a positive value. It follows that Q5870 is -1.3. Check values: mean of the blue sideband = 23.3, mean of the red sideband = 22.2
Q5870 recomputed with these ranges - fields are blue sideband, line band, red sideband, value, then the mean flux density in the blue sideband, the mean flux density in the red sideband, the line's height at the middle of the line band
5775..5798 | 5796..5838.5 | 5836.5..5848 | -1.6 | 21.2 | 22.5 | 21.9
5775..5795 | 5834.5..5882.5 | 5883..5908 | -4.1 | 21.2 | 21.2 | 21.2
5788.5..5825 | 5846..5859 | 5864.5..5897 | 0.4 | 22.5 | 22.2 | 22.3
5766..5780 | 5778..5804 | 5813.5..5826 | 1.8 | 23.1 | 22.5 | 22.9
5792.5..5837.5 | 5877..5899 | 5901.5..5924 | 1.5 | 22.8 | 22.3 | 22.4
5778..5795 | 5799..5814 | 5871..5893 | -1.5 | 20.7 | 22.1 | 21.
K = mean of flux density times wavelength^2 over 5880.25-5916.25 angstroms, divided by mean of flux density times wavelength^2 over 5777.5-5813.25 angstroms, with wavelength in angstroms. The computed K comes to 1.0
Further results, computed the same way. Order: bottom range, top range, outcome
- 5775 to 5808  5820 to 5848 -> 1.06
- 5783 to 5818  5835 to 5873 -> 1.05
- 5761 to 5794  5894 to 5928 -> 1.07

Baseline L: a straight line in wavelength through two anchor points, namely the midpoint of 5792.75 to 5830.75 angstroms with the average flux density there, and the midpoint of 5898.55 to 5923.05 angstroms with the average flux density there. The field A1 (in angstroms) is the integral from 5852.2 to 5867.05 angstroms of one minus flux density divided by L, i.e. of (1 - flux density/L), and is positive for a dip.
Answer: 0.4 angstroms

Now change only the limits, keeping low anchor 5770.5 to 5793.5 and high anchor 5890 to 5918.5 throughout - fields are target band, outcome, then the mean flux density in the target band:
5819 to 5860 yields -1.6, 22.4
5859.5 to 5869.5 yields -0.7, 23.2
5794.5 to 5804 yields -0.4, 22.3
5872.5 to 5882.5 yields -1.2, 24.3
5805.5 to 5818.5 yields -0.9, 23.1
